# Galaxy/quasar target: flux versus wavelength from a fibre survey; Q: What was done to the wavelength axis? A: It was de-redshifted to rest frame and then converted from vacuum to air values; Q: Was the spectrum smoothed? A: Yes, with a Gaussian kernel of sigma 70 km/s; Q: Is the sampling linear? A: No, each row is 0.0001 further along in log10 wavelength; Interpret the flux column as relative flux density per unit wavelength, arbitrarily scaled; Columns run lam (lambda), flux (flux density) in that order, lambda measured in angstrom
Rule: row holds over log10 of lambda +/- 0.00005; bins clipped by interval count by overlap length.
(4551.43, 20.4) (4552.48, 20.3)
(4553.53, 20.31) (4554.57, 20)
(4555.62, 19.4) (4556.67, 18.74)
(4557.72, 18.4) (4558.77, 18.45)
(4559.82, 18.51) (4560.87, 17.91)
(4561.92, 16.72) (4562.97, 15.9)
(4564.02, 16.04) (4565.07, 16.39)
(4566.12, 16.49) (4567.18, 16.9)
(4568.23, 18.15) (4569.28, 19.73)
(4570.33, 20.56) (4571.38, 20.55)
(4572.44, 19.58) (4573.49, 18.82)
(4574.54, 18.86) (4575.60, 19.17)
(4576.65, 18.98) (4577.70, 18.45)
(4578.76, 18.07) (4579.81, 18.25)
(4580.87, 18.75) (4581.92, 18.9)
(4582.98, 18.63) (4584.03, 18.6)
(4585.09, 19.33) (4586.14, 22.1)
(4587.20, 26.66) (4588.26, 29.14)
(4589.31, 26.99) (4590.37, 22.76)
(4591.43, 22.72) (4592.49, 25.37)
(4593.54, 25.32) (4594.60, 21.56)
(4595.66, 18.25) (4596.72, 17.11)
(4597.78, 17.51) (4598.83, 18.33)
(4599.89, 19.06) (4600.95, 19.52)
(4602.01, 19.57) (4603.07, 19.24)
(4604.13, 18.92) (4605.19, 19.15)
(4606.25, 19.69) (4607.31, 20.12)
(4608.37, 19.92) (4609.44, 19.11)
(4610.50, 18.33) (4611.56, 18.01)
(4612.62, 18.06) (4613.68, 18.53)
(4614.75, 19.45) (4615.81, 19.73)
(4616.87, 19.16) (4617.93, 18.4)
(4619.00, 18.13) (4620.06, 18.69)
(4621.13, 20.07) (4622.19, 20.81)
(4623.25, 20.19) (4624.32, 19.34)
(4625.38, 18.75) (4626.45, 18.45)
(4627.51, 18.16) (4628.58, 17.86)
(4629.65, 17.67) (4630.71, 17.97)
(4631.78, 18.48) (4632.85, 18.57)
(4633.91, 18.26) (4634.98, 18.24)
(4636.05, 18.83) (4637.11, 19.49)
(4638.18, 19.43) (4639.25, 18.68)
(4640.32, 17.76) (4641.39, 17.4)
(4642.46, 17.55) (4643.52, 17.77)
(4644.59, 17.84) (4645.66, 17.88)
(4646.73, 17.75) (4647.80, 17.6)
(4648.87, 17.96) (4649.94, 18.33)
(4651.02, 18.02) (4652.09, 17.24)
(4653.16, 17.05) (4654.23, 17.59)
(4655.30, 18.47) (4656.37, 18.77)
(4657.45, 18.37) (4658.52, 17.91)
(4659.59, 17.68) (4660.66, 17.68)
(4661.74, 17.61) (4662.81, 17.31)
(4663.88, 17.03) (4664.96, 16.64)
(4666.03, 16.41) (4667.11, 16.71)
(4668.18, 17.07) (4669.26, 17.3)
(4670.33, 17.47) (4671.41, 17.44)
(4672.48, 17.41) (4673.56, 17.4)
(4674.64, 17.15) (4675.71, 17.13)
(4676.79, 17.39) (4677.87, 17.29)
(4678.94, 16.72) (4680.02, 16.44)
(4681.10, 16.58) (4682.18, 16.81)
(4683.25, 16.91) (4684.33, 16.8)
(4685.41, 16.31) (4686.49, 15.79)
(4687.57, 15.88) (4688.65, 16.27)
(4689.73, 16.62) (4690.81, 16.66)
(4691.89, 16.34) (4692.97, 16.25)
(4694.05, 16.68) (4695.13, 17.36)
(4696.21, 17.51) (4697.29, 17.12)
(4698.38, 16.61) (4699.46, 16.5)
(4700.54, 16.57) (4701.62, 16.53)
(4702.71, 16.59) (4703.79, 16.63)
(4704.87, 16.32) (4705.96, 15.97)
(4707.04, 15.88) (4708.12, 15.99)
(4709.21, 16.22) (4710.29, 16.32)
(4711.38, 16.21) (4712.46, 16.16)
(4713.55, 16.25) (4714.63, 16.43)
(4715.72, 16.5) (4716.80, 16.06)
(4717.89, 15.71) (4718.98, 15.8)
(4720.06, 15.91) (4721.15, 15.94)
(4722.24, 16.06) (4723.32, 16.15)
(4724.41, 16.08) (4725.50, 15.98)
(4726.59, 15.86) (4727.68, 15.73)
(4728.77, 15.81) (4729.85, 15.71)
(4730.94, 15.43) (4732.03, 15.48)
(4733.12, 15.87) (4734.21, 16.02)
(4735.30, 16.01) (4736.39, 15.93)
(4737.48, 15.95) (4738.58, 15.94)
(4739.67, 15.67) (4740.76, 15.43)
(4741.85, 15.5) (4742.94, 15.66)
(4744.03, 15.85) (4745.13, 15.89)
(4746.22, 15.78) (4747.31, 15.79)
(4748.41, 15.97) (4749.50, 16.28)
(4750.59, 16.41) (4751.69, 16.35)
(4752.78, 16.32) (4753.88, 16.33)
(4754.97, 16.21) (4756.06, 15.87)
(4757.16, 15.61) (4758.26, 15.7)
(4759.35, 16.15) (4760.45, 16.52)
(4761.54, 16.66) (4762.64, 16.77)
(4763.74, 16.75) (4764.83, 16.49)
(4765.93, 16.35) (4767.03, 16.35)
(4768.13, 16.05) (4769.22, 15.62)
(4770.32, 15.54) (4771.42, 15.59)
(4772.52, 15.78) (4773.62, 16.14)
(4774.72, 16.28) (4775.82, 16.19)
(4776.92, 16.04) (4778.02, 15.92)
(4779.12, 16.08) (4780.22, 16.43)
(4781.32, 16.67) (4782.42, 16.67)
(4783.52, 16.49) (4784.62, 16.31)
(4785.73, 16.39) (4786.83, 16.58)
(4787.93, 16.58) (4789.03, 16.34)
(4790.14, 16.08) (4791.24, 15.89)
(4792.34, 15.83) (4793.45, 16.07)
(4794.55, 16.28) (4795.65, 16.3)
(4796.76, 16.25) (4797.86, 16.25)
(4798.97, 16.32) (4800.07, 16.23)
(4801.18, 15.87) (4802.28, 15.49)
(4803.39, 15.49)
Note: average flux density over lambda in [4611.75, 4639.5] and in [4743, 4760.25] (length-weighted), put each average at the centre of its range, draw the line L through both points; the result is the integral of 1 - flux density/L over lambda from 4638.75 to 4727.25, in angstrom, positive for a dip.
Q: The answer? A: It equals 3.3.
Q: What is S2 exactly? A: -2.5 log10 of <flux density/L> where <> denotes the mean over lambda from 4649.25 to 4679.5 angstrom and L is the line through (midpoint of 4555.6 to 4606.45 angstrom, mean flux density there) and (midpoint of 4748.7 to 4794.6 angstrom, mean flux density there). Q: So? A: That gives 0.04 mag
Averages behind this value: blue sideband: 19.6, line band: 17.4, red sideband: 16.2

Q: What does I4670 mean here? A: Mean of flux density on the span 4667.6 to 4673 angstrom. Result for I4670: 17.4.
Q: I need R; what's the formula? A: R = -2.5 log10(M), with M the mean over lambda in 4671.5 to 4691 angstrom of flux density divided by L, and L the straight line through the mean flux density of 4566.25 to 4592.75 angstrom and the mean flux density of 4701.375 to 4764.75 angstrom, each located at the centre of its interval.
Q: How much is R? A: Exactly 0.05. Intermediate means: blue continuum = 20.5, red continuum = 16.1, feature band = 16.8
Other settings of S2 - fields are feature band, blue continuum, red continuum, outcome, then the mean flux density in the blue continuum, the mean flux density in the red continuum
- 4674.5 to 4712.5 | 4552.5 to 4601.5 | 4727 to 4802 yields 0.056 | 19.7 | 16.1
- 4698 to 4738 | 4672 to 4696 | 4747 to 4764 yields 0.027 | 16.7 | 16.2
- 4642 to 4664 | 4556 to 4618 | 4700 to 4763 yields 0.008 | 19.5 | 16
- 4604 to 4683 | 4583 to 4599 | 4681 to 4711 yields 0.068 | 22.1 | 16.5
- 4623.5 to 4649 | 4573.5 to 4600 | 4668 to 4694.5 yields 0.024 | 20.7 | 16.8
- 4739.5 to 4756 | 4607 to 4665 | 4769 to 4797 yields 0.048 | 18.4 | 16.2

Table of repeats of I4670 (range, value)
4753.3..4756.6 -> 16.2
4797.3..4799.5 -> 16.3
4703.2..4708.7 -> 16.2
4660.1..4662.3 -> 17.6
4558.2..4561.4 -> 18.3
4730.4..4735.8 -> 15.8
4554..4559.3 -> 19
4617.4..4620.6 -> 18.4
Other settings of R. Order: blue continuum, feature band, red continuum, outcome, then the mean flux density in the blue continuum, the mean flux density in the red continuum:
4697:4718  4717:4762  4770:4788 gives 0.023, 16.3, 16.2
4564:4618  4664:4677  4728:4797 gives 0.059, 19.8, 16.1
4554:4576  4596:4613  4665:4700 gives -0.061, 18.3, 16.8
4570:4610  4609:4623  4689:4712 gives 0.025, 20.4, 16.5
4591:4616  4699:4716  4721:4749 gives 0.021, 19.7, 15.8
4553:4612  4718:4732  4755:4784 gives 0.076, 19.6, 16.2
